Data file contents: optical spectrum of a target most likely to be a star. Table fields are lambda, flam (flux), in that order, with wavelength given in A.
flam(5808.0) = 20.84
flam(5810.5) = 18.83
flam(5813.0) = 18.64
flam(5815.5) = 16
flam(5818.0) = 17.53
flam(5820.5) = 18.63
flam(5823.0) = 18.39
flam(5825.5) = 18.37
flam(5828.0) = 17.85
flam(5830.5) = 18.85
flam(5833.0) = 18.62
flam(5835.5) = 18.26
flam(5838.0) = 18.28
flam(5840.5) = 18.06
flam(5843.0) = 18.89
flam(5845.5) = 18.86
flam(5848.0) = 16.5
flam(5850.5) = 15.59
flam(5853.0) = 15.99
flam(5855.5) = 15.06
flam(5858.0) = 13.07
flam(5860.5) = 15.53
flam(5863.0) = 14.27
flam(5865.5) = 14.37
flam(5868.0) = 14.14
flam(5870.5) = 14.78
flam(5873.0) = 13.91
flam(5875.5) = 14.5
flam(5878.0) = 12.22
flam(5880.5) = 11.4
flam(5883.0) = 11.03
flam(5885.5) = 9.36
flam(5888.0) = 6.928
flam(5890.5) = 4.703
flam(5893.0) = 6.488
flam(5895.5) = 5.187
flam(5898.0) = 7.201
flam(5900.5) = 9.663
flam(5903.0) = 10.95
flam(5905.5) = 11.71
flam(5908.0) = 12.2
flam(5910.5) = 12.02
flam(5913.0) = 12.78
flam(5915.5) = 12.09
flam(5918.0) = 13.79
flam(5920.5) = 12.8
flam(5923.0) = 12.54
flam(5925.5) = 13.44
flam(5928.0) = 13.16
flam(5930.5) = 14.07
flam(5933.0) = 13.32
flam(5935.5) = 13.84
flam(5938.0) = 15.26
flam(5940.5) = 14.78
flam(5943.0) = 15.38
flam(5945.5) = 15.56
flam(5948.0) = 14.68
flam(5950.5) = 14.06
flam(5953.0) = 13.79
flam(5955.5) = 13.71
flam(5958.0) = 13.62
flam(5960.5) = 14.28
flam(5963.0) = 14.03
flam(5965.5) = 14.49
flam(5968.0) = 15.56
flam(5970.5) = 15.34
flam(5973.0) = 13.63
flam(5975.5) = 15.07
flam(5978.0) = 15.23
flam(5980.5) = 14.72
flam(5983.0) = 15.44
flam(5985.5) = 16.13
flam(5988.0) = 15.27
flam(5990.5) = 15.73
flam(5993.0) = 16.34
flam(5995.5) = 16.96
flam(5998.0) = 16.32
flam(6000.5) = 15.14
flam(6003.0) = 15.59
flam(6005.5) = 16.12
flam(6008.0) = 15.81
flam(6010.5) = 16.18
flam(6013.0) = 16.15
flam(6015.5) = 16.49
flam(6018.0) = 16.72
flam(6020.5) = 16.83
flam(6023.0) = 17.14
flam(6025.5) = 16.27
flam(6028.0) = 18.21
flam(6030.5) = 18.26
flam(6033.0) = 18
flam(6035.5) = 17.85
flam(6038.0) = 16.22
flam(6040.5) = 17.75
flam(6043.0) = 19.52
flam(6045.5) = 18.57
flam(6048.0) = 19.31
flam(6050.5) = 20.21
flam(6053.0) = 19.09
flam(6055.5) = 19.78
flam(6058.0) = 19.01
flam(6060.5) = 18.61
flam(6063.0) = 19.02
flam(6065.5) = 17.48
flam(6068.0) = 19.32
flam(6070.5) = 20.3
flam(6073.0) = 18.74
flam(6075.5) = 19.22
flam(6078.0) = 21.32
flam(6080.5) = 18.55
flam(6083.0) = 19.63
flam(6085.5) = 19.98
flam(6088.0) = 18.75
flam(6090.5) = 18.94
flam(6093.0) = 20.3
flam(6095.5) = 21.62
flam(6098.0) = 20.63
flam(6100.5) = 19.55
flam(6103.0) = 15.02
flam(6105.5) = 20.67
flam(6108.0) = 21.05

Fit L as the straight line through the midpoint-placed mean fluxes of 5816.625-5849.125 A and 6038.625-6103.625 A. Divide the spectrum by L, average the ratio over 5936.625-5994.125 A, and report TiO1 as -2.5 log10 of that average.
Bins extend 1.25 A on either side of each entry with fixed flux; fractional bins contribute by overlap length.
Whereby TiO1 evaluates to 0.25 mag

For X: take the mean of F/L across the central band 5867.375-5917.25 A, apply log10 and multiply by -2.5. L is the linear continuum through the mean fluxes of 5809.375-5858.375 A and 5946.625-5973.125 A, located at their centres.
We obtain 0.45 mag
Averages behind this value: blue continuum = 17.6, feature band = 10.7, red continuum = 14.3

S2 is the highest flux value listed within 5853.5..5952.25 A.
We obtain 15.56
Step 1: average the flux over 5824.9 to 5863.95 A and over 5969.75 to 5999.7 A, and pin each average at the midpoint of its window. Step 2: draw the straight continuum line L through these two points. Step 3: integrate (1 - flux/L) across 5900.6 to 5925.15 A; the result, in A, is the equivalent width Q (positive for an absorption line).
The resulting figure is 6.09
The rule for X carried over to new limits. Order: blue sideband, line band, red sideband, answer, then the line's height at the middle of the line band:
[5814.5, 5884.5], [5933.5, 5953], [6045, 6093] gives 0.19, 17.4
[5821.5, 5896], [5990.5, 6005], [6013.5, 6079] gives 0.09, 17.4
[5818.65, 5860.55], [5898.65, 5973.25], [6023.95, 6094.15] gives 0.32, 18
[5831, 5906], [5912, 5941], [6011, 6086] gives 0.11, 14.9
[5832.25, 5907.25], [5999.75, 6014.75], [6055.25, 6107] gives 0.09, 17.2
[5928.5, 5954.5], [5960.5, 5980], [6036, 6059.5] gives 0.06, 15.6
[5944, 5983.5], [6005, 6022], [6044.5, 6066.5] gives 0.04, 17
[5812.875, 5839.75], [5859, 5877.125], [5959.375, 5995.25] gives 0.20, 17.3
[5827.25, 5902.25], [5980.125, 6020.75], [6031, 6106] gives 0.08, 17.2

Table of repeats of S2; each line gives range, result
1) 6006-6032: 18.26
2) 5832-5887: 18.89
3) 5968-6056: 20.21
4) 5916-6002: 16.96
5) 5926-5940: 15.26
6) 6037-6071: 20.3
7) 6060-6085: 21.32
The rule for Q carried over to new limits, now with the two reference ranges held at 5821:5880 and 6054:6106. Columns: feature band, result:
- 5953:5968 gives 3.0 A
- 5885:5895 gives 6.1 A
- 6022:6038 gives 1.0 A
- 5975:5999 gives 3.1 A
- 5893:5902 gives 5.1 A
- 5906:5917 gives 3.1 A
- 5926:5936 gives 2.2 A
